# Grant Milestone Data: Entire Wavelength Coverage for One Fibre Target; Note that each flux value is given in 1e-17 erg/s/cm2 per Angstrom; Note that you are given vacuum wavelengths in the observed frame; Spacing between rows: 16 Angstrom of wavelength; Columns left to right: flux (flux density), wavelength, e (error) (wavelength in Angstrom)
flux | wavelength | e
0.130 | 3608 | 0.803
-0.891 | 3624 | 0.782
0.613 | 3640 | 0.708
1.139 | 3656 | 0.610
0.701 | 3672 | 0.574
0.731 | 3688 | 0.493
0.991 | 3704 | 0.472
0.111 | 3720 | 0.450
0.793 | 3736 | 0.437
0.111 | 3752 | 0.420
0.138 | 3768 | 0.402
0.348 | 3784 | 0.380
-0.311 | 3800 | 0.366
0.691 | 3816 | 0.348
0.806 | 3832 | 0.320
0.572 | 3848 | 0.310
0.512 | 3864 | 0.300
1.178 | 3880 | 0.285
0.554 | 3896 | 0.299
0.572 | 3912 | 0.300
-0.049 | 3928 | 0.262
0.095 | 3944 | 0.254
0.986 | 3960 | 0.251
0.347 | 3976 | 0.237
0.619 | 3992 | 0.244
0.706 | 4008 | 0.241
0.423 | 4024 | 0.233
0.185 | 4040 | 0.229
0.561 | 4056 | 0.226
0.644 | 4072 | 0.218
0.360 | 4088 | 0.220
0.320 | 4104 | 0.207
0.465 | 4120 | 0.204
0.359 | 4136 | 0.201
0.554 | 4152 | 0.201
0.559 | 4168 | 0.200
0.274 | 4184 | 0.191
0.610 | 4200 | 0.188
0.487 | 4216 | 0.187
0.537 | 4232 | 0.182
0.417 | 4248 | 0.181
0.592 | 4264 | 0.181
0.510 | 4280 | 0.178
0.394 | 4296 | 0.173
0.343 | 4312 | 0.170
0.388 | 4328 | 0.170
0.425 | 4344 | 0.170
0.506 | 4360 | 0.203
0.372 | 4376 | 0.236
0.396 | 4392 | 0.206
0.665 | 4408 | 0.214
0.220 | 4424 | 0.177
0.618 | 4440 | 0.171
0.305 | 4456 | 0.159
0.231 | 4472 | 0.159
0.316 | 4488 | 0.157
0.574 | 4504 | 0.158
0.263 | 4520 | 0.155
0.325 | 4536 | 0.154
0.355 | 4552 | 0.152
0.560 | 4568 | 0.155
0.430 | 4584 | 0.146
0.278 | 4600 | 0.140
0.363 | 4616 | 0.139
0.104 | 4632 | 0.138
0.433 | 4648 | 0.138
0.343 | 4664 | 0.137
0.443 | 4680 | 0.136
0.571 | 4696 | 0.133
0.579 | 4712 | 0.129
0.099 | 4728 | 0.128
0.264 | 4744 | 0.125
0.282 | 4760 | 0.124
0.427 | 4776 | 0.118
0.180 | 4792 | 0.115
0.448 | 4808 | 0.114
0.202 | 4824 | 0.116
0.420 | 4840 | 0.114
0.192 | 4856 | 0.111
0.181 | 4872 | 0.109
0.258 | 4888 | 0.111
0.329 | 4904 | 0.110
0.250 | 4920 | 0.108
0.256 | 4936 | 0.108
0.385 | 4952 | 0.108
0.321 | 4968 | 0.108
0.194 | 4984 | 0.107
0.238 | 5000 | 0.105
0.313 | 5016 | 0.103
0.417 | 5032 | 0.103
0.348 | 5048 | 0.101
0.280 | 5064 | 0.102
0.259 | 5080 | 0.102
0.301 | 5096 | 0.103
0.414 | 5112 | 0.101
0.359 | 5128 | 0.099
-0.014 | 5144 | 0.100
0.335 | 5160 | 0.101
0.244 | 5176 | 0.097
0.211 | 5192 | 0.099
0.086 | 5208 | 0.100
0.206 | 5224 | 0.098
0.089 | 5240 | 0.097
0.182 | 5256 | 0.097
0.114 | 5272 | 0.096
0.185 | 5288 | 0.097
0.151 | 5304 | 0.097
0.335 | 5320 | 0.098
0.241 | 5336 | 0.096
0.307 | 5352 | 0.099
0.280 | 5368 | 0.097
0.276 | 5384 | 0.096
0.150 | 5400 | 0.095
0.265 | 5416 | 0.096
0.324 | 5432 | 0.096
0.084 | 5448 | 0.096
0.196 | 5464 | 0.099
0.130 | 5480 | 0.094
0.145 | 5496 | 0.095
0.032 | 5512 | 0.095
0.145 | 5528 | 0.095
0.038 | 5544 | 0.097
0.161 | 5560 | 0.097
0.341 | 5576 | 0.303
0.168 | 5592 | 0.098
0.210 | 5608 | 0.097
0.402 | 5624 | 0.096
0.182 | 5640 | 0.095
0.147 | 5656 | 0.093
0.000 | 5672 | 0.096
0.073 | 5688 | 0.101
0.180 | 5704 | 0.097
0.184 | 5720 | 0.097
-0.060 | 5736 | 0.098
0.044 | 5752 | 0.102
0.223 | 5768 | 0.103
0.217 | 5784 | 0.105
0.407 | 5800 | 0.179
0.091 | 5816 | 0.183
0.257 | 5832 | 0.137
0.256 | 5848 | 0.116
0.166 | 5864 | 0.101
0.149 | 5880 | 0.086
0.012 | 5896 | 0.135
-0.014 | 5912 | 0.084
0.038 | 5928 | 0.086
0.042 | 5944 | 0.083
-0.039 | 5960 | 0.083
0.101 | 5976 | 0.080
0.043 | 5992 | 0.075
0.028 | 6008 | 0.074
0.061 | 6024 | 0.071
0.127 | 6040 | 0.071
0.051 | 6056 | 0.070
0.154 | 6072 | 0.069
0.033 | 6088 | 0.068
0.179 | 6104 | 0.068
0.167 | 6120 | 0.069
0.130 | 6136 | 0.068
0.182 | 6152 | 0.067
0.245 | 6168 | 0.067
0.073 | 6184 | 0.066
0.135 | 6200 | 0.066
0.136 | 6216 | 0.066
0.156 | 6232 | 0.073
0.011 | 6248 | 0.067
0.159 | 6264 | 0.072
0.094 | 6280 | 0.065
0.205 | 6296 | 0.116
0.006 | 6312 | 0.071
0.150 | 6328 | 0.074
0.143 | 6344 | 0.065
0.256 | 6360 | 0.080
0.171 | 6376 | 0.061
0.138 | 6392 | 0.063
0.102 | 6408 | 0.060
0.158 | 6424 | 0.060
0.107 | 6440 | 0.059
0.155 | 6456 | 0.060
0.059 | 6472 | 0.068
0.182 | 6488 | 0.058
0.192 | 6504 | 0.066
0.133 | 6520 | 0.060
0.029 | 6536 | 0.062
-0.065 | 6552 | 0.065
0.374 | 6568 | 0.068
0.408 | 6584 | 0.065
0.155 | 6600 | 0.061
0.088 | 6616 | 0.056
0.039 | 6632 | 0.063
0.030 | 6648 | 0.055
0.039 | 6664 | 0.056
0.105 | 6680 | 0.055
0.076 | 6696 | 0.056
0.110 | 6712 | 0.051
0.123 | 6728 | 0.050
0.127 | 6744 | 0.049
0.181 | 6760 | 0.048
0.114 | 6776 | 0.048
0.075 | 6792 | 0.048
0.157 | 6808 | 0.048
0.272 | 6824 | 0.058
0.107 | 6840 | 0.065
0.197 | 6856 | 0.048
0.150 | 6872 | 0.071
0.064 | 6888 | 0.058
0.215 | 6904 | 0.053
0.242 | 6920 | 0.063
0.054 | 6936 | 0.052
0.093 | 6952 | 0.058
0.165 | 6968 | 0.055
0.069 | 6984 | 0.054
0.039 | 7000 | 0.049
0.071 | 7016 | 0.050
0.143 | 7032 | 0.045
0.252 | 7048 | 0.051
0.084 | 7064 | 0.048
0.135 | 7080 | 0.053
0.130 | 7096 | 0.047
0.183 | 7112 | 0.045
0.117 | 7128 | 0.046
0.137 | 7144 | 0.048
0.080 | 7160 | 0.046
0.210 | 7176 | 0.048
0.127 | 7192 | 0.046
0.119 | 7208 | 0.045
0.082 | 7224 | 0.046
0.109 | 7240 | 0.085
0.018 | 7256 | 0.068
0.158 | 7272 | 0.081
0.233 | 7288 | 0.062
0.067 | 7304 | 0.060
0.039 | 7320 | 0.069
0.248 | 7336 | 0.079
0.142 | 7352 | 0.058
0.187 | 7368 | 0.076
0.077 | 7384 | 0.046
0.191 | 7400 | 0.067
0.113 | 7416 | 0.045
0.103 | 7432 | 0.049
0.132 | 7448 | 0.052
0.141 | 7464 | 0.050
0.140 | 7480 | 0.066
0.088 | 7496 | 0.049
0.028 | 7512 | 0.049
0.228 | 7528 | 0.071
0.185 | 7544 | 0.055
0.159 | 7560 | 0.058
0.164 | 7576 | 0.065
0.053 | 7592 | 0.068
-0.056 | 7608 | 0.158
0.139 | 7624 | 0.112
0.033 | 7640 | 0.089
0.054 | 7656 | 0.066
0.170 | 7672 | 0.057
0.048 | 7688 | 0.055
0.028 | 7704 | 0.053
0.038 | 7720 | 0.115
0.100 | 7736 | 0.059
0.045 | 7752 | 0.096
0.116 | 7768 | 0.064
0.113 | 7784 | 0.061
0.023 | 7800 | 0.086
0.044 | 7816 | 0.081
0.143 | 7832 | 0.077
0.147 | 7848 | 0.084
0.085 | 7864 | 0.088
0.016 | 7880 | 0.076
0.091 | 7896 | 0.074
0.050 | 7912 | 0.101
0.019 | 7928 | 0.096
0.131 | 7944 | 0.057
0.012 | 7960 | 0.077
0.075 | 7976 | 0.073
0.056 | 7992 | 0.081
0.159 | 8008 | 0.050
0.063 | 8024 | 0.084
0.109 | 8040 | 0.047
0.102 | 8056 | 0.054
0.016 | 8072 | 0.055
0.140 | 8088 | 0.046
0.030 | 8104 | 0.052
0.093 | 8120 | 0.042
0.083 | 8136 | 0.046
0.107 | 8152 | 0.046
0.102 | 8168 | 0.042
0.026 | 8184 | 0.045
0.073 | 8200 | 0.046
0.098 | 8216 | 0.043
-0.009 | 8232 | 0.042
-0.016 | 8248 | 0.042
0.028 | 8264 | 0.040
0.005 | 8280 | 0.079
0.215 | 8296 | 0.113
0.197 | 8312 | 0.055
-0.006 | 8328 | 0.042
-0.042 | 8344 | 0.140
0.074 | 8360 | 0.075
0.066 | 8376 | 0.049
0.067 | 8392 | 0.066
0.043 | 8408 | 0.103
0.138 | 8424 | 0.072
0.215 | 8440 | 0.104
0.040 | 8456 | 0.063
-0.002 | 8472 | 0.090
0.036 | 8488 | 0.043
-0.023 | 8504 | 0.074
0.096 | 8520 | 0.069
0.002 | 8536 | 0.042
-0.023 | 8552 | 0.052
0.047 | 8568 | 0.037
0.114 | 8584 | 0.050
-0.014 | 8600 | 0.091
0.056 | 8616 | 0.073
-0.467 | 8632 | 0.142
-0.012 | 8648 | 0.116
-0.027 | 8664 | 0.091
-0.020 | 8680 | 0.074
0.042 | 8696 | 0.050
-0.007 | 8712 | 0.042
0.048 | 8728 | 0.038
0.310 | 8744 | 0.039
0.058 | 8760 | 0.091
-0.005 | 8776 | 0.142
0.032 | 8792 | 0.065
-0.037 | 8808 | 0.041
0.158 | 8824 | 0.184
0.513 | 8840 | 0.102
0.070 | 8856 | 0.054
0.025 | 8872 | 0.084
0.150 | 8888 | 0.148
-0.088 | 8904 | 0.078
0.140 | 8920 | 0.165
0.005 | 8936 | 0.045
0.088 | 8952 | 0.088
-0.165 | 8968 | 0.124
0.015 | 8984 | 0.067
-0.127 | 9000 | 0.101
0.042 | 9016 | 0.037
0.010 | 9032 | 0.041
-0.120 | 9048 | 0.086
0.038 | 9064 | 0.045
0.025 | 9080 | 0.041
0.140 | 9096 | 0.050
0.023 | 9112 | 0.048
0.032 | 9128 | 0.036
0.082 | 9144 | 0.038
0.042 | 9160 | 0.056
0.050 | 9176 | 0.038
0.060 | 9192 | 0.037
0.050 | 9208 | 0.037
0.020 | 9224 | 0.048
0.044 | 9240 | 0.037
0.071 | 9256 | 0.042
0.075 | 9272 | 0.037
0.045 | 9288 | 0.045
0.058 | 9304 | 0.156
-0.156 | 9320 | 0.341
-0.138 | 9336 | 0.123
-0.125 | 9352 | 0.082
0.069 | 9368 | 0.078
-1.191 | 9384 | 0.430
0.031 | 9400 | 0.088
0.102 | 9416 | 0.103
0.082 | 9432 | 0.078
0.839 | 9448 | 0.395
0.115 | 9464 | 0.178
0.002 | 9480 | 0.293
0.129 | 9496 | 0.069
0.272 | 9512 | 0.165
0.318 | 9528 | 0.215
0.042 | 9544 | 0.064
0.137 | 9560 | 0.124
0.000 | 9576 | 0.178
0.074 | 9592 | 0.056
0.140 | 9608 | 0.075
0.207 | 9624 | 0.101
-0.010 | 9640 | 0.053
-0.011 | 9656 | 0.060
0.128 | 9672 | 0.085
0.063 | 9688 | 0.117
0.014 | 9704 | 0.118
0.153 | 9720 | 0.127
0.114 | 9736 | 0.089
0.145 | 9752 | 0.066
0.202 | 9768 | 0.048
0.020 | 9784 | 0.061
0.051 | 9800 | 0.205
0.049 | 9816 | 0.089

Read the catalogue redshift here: 0.764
